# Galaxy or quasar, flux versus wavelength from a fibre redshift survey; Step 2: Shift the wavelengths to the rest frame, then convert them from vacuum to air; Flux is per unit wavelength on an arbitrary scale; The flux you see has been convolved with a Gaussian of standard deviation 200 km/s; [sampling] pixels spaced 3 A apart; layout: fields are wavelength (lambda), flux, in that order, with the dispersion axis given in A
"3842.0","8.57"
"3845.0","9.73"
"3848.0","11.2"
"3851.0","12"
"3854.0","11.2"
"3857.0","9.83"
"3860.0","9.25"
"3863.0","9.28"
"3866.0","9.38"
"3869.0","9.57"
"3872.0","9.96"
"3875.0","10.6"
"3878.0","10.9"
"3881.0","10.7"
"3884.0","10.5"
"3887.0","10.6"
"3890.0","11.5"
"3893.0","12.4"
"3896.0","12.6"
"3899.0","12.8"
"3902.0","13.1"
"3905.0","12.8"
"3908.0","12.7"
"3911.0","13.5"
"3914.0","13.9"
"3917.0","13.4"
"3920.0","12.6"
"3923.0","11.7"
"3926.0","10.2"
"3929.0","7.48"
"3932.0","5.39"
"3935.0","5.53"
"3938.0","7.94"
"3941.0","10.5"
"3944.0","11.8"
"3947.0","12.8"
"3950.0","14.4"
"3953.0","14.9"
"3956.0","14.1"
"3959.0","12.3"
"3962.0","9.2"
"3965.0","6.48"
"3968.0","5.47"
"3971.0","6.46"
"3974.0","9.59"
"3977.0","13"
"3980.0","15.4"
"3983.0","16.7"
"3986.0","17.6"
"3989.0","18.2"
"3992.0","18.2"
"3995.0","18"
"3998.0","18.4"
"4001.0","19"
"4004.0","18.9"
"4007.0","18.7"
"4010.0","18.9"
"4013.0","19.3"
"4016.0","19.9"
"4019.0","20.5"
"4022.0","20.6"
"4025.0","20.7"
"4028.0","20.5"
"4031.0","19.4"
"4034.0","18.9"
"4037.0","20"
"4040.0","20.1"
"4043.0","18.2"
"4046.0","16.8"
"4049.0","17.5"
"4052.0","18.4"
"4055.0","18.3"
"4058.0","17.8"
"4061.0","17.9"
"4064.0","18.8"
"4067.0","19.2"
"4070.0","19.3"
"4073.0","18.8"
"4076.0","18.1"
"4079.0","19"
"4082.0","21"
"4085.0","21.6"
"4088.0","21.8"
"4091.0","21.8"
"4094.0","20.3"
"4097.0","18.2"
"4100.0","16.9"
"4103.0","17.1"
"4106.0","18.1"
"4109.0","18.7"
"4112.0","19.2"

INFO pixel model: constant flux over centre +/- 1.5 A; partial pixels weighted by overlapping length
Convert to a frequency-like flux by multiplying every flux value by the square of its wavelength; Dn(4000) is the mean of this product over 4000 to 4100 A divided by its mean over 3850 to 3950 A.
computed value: 1.91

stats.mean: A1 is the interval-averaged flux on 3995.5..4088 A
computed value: 19.2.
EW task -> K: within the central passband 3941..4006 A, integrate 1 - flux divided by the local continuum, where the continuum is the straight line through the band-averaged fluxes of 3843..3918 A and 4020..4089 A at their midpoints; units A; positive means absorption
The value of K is 7.6 A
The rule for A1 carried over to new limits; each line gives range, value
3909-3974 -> 10.5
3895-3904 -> 12.8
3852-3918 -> 11.4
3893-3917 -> 13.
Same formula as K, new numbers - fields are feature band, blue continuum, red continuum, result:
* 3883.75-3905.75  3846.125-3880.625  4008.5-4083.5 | -0.5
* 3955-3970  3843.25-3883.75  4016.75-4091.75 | 5.7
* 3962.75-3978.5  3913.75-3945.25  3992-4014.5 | 7.0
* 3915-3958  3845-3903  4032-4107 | 8.0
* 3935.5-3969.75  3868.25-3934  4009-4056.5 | 8.7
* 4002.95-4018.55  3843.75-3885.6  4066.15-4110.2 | -2.9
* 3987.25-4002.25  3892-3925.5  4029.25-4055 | -1.6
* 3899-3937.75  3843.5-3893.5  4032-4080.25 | 4.7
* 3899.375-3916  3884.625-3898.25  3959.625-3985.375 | -2.4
